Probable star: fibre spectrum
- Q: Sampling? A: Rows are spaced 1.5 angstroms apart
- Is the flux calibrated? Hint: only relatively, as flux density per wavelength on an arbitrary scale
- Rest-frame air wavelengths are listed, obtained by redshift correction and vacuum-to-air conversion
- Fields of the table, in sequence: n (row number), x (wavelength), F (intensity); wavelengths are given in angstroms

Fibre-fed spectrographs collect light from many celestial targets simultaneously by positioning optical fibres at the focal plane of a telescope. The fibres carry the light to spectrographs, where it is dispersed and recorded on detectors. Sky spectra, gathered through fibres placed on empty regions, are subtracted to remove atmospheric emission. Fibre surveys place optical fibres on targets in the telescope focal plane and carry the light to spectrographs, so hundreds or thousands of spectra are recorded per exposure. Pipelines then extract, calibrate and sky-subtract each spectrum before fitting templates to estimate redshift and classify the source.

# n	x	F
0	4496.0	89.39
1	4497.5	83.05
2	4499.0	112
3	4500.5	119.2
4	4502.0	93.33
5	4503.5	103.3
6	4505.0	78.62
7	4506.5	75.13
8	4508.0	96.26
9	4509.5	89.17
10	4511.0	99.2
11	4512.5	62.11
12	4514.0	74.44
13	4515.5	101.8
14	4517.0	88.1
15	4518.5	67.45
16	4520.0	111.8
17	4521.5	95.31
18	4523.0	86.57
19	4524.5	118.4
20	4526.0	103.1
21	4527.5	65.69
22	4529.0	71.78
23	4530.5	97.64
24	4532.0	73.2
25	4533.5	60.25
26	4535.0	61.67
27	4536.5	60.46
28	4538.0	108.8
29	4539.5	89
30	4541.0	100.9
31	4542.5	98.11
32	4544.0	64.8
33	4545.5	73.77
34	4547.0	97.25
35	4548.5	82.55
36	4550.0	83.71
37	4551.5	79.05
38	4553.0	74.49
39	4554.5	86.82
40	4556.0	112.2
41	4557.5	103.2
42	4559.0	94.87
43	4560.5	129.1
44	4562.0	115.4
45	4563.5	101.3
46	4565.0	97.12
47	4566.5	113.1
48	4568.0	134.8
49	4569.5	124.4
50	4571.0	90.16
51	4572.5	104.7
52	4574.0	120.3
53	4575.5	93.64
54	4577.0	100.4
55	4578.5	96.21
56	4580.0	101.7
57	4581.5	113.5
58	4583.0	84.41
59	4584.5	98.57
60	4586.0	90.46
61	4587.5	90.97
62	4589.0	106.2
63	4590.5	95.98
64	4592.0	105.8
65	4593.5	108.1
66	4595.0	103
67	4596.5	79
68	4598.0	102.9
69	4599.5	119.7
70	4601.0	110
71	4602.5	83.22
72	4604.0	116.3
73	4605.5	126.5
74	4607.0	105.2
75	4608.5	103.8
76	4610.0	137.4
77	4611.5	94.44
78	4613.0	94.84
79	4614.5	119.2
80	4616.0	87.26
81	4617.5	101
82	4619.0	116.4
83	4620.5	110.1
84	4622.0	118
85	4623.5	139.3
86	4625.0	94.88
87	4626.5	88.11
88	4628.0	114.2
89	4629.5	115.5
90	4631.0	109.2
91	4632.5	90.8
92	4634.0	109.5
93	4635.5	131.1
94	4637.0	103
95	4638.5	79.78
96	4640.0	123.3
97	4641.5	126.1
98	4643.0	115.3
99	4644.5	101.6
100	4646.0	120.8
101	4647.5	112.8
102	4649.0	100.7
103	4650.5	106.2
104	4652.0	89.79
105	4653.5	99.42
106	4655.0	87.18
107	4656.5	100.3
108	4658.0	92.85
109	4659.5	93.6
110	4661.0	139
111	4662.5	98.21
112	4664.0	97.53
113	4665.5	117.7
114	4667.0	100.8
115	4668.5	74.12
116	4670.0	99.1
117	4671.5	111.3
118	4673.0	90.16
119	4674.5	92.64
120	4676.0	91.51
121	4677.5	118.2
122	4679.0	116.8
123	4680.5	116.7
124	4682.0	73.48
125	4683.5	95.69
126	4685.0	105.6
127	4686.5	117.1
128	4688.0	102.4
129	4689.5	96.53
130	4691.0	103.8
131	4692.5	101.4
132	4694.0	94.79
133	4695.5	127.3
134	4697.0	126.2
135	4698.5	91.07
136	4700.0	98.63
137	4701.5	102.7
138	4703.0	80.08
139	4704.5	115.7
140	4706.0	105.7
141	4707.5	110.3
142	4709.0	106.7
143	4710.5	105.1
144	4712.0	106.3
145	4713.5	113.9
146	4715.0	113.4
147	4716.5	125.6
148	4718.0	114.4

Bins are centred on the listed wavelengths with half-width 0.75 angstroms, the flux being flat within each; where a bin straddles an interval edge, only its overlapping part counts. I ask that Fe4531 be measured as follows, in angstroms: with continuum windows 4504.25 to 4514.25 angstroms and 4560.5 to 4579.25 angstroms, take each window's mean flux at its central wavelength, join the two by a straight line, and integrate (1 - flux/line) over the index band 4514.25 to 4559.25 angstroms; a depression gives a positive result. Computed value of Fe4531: 3.4 angstroms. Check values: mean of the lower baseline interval 82.5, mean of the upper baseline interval 108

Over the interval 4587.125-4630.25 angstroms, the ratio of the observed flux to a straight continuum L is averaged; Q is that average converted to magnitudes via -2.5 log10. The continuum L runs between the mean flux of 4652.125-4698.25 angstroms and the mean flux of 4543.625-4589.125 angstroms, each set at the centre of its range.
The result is -0.07 mag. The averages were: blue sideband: 98.9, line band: 107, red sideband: 102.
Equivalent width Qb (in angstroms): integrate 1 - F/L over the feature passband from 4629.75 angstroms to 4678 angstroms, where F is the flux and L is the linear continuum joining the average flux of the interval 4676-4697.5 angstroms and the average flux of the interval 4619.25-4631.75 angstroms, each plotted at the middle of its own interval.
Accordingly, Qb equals 2.24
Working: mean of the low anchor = 111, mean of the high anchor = 106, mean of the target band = 104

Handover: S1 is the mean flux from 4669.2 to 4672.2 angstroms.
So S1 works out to 105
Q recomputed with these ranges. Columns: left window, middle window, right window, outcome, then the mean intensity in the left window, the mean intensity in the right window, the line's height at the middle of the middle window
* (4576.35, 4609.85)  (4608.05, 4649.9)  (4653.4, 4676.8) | -0.09 mag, 103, 99.1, 101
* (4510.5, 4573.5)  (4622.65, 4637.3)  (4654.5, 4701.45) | -0.12 mag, 92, 102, 98.7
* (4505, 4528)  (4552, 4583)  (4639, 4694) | -0.12 mag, 88.9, 103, 93.8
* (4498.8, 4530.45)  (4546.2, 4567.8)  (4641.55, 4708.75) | -0.05 mag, 90.9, 103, 94.1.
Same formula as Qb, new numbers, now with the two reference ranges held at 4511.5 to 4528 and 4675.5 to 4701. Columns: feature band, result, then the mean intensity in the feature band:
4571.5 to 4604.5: -1.91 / 101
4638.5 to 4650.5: -1.32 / 112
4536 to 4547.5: 0.53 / 87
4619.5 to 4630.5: -1.41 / 112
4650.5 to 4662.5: 0.14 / 101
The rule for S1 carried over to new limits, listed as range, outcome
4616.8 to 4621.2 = 109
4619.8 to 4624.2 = 122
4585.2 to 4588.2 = 90.8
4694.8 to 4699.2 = 115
